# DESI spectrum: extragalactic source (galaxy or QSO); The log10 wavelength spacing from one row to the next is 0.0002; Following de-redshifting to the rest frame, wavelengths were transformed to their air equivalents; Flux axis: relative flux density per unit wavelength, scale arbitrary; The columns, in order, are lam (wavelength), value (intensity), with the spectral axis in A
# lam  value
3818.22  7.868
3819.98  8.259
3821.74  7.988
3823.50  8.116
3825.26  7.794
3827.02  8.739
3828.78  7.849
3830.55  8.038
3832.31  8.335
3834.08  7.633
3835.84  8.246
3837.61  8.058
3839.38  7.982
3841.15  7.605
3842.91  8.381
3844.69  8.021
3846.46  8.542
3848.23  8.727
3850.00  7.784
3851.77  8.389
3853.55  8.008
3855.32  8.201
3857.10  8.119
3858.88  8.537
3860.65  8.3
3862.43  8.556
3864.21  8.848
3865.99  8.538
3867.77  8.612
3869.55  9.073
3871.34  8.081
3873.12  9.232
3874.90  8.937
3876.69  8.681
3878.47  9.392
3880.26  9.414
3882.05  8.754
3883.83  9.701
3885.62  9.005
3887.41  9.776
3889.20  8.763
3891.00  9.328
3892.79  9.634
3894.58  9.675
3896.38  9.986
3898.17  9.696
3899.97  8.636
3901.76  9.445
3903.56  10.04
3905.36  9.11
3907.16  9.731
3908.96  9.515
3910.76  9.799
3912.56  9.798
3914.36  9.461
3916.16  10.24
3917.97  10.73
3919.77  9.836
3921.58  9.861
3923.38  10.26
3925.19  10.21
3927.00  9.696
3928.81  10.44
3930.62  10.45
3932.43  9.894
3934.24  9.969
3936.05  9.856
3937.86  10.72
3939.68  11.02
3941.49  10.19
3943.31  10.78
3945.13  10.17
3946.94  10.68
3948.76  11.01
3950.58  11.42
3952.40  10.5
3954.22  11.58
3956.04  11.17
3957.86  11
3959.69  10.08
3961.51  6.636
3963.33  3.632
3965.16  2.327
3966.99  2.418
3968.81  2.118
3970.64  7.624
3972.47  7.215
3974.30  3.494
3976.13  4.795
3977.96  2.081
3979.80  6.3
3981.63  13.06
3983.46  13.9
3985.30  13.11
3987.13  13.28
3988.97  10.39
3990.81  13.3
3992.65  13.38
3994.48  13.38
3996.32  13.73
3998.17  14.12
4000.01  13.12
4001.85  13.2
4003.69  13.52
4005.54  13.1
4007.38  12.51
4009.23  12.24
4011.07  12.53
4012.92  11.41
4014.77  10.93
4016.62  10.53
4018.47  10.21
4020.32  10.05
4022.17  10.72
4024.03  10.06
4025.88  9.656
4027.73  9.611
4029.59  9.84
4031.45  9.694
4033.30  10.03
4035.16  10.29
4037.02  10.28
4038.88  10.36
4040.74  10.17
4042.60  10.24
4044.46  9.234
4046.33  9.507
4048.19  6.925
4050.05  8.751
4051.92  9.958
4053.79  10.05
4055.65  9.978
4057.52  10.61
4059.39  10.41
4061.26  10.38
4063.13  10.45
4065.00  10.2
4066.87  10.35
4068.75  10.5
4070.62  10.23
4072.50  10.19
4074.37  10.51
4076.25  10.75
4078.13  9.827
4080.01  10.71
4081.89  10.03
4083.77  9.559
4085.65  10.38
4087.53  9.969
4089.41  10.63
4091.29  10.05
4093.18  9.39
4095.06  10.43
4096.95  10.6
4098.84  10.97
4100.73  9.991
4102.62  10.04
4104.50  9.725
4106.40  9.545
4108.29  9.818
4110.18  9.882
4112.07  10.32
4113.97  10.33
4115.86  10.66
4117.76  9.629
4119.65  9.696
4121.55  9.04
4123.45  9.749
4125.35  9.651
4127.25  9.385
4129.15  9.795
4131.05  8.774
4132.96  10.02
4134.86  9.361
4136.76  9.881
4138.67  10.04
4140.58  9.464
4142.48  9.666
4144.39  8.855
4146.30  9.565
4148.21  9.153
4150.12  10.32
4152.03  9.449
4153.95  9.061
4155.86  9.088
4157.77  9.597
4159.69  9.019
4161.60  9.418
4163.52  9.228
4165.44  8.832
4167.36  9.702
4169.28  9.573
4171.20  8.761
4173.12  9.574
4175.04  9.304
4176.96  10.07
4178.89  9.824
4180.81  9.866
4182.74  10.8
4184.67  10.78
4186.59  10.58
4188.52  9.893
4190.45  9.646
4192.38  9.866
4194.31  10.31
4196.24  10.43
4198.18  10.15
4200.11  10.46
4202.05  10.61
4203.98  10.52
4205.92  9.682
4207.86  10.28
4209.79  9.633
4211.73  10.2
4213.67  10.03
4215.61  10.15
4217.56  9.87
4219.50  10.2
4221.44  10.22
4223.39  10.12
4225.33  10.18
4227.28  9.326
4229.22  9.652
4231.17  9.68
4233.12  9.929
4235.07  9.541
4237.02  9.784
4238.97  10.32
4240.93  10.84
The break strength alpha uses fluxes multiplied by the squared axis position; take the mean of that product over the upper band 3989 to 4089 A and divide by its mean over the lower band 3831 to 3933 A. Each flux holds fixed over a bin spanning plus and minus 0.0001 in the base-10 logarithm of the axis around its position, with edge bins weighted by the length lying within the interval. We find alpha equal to 1.28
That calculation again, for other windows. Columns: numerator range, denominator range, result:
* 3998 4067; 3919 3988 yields 1.23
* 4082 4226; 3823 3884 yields 1.36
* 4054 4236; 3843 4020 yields 1.14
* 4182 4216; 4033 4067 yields 1.11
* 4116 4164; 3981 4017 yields 0.80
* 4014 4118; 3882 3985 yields 1.19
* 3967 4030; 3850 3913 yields 1.23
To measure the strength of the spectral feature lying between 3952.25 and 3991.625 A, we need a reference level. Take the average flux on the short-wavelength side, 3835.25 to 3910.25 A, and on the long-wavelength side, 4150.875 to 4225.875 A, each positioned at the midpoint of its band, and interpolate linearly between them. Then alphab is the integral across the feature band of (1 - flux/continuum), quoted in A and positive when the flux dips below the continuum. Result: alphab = 4.5 A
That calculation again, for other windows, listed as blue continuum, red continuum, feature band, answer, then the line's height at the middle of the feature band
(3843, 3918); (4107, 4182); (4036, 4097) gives -4.0 A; 9.42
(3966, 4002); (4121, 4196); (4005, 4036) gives -3.7 A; 9.62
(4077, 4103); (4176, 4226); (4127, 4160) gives 2.3 A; 10.2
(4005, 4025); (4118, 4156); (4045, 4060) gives 1.7 A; 10.7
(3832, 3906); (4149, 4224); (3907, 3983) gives 1.3 A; 9.03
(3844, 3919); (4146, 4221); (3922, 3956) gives -4.7 A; 9.22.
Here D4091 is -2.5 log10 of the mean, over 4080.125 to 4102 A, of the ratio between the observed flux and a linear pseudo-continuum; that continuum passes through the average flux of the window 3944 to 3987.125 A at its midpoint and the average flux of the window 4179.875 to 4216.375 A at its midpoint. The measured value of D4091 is -0.10 mag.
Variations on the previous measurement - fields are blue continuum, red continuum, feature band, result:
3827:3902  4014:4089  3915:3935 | -0.114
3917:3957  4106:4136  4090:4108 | -0.028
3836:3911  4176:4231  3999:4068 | -0.121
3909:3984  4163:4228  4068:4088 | -0.085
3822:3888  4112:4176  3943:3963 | -0.162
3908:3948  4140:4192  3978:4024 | -0.192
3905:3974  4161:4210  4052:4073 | -0.081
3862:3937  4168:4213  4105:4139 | 0.018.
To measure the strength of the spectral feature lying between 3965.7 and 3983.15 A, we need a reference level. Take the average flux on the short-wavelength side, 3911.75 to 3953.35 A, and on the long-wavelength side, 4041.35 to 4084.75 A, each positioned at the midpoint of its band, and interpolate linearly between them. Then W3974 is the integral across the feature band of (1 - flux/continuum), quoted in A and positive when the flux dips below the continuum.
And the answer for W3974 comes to 7.7 A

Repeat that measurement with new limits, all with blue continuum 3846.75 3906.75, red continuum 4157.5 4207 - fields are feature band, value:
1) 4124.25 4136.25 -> 0.2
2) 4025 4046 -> -1.1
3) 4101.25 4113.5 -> -0.3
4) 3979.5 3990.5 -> -3.3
